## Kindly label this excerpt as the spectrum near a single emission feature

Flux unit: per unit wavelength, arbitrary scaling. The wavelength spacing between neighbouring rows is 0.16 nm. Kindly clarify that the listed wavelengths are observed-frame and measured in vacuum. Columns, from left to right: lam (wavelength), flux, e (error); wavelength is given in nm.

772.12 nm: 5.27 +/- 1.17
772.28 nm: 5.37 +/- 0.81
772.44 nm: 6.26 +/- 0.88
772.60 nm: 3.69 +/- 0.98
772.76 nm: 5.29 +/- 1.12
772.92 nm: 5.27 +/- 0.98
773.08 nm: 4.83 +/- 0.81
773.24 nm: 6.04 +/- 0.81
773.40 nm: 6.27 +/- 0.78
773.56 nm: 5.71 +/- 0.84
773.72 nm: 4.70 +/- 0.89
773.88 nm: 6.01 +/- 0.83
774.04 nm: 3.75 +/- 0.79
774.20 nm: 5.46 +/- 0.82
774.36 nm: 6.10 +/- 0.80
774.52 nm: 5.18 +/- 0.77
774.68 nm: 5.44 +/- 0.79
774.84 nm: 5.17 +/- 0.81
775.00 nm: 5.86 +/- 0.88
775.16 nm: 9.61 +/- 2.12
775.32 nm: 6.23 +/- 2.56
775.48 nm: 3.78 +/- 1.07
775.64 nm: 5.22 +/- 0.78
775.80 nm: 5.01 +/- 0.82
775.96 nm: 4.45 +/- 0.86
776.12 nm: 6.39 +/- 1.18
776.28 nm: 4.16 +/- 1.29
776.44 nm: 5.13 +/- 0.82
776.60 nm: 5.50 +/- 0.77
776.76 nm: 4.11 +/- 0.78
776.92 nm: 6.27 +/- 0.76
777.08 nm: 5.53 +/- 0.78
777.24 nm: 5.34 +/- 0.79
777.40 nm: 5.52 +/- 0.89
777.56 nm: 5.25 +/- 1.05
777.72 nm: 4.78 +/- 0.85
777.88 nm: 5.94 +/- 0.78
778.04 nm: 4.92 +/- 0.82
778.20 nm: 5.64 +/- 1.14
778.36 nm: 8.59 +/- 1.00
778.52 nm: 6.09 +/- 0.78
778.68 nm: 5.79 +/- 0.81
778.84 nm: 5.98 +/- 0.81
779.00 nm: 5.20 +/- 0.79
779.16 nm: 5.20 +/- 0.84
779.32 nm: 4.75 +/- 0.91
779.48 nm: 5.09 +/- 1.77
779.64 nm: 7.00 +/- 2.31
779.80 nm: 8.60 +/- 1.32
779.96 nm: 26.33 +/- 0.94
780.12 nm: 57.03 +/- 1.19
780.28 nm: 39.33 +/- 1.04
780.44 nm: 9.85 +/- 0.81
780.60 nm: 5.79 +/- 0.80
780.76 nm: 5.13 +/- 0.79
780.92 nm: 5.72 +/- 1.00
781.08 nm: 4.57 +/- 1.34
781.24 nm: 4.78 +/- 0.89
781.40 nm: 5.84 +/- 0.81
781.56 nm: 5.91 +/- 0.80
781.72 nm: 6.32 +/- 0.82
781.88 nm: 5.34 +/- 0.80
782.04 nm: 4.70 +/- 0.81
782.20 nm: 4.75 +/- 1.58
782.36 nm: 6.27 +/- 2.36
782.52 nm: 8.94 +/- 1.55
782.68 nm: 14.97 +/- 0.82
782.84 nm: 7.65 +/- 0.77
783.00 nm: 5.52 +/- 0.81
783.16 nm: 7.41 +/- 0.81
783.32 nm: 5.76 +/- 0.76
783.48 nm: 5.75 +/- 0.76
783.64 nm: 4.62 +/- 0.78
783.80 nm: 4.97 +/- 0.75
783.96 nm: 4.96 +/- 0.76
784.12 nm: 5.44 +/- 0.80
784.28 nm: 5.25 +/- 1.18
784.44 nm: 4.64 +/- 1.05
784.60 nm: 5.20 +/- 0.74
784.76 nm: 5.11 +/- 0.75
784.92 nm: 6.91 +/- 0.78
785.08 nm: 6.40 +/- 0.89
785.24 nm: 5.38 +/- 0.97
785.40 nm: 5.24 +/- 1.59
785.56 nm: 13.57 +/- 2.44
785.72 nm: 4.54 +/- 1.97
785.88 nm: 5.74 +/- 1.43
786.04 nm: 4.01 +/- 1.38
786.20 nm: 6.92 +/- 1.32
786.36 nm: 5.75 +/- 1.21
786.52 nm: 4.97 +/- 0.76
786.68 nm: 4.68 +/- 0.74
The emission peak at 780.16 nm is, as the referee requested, Halpha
